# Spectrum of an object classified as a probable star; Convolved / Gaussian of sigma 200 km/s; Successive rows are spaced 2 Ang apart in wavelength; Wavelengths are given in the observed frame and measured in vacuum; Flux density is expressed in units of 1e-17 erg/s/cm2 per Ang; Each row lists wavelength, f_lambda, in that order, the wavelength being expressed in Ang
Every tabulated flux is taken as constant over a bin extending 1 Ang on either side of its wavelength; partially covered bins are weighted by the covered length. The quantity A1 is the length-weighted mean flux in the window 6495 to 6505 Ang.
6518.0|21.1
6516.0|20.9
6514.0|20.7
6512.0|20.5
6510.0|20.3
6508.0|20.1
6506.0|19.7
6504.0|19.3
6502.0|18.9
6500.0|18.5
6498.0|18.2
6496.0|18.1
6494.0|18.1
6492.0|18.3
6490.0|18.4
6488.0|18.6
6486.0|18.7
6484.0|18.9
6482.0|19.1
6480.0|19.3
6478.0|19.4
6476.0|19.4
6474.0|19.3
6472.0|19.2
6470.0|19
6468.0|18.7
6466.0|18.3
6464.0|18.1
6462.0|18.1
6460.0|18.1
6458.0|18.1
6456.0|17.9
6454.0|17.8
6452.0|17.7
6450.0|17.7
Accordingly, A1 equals 18.6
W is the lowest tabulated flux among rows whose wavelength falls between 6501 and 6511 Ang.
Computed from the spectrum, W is 18.9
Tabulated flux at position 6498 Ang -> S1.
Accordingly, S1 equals 18.2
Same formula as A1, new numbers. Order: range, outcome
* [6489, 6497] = 18.2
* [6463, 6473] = 18.7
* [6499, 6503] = 18.7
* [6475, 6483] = 19.3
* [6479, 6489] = 18.9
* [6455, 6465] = 18.1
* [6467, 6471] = 18.9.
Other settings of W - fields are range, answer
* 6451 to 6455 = 17.7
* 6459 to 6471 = 18.1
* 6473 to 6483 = 19.1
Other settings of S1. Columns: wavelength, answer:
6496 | 18.1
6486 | 18.7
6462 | 18.1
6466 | 18.3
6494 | 18.1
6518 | 21.1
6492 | 18.3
